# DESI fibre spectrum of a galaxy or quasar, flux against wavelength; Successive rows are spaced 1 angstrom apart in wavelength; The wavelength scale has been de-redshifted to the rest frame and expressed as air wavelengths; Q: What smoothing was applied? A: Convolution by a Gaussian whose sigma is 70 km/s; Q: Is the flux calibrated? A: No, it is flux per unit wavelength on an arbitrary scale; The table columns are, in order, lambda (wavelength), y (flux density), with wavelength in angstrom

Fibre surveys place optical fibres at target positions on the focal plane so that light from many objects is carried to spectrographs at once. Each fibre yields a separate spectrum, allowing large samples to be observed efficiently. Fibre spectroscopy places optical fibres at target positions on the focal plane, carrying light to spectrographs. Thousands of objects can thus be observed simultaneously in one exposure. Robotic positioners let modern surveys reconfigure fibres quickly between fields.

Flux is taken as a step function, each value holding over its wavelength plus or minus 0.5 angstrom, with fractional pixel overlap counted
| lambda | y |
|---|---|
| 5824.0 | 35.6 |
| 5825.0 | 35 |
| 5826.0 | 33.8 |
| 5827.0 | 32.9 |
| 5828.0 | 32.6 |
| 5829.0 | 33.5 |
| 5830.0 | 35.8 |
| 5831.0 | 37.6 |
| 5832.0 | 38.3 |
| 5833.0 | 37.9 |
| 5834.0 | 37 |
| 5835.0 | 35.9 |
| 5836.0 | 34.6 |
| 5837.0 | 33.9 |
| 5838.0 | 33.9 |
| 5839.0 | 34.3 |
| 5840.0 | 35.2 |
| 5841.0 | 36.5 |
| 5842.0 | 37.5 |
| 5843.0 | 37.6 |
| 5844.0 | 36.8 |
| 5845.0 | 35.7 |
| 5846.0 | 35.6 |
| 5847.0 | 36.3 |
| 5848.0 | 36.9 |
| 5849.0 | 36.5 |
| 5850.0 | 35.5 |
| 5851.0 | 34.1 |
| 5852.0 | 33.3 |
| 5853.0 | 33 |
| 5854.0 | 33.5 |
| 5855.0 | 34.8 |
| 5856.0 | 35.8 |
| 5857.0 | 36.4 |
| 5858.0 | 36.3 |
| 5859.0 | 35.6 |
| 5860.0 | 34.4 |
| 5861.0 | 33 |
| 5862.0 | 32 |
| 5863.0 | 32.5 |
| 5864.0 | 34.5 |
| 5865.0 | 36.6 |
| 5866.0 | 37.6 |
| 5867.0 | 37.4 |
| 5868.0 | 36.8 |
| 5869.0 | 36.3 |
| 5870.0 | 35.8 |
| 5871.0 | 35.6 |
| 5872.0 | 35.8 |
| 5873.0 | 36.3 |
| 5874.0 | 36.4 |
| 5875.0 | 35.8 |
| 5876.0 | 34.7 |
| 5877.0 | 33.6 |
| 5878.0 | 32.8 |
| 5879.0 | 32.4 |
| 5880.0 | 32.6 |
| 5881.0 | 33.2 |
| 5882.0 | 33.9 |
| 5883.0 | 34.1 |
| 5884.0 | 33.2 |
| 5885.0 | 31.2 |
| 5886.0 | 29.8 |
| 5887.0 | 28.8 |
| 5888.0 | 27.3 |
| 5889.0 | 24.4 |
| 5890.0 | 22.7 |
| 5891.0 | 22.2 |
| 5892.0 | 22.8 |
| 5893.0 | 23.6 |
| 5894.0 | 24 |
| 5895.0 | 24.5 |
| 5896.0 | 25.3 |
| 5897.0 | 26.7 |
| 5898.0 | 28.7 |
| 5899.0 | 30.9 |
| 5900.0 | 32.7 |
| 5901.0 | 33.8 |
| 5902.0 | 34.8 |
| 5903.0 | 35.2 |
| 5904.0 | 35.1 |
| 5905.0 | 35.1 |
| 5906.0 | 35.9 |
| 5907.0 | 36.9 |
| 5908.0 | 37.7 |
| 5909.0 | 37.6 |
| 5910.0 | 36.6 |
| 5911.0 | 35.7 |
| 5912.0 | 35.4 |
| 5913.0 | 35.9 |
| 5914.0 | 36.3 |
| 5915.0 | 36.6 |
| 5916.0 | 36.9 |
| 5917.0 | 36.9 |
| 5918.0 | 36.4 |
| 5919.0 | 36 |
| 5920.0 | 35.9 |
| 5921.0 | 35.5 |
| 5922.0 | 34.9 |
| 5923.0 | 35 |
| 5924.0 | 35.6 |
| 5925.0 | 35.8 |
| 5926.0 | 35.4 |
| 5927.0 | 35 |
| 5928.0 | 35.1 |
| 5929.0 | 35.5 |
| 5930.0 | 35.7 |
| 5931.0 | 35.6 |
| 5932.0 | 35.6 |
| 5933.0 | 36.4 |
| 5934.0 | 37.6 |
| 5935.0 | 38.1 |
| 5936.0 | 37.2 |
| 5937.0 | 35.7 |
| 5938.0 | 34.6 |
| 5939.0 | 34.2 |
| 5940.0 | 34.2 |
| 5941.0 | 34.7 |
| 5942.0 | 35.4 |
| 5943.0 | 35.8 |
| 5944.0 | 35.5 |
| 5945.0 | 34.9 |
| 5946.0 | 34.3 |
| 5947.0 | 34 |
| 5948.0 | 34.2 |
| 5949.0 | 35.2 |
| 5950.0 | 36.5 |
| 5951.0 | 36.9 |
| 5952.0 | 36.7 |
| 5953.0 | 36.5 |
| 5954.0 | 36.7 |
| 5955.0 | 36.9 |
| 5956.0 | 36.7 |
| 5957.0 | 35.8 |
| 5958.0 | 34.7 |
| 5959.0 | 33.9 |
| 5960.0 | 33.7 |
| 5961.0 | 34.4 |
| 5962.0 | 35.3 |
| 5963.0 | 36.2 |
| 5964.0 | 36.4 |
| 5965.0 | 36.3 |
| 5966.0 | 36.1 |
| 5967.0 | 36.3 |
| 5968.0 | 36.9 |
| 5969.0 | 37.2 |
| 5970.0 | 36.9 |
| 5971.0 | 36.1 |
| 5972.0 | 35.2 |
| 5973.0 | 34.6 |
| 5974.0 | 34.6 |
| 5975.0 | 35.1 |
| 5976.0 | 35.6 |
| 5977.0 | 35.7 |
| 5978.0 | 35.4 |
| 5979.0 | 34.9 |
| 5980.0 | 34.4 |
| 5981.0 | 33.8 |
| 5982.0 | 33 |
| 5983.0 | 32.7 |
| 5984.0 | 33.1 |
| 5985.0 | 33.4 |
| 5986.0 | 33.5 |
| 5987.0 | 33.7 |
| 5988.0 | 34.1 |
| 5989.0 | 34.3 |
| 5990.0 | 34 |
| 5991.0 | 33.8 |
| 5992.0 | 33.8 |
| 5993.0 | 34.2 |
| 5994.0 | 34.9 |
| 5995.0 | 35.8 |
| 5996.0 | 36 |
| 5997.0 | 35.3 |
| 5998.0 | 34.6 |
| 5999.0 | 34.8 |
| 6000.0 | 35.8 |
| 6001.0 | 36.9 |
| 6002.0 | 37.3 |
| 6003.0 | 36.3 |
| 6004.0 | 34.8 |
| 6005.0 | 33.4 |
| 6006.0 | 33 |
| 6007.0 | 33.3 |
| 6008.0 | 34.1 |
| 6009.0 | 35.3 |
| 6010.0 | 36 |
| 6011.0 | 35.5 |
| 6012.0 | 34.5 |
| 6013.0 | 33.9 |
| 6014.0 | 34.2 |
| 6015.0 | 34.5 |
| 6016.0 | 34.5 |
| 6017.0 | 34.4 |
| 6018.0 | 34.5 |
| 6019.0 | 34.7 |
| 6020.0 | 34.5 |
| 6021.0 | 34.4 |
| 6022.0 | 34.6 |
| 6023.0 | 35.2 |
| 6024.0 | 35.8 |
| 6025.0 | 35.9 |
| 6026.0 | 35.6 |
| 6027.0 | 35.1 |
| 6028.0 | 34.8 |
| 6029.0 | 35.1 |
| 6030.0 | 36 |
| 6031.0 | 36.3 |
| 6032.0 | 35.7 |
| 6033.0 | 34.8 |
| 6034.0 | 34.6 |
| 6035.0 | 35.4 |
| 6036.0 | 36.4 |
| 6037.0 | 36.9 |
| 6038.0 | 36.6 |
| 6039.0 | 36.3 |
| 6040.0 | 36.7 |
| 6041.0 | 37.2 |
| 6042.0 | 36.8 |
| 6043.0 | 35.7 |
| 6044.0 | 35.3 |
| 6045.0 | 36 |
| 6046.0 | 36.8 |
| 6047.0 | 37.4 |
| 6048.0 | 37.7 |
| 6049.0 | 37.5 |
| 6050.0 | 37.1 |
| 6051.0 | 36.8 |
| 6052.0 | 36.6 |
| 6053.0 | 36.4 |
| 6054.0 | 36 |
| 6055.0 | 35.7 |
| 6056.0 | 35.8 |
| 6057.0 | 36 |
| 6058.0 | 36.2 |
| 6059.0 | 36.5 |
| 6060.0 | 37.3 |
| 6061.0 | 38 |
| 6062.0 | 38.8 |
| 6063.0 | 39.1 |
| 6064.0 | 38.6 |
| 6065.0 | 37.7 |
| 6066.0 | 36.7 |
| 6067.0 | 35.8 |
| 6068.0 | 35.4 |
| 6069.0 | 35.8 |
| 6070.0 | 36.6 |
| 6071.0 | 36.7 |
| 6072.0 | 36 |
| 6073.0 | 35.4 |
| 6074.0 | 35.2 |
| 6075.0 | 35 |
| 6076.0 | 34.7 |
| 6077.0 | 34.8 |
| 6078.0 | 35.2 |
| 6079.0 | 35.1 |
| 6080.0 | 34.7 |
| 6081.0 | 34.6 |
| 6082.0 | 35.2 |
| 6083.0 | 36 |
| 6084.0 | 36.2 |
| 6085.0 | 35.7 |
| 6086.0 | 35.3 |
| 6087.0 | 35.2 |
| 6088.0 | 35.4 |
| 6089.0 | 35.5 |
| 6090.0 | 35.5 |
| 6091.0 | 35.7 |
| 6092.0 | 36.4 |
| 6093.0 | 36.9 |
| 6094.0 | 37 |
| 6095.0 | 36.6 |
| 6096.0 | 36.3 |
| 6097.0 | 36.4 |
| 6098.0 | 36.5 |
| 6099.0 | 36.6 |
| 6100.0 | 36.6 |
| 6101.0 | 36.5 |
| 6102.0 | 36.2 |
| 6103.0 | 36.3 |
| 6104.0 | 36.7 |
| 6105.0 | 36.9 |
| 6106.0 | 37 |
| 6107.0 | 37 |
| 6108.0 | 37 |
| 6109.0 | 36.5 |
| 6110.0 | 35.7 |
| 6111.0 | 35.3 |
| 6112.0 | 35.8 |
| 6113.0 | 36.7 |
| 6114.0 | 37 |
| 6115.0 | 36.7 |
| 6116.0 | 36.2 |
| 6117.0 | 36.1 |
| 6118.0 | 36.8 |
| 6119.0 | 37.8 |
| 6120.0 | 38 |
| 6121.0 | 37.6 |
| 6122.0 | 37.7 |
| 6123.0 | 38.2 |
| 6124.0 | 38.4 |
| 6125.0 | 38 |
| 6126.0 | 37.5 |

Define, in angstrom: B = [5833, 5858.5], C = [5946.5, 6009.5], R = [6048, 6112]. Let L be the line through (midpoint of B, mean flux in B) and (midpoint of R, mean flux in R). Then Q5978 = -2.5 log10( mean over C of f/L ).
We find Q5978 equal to 0.026 mag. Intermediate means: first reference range 35.5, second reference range 36.3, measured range 35.1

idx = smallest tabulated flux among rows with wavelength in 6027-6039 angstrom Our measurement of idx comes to 34.6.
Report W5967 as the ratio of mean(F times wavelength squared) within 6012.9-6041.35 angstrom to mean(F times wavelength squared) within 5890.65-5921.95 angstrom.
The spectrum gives 1.12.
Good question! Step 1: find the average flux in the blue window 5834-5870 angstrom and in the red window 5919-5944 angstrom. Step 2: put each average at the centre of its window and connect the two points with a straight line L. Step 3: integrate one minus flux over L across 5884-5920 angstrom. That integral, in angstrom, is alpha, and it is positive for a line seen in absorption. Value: 3.8 angstrom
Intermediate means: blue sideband 35.4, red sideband 35.6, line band 31.8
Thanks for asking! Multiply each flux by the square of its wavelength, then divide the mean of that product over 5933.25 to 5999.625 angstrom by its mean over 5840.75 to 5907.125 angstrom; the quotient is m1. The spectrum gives 1.1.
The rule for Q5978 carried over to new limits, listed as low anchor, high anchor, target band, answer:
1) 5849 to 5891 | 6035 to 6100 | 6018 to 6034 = 0.016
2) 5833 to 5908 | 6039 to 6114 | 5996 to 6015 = 0.010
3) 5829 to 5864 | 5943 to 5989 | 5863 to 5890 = 0.058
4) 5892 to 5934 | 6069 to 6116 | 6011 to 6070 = -0.018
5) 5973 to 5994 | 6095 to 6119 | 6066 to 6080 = 0.010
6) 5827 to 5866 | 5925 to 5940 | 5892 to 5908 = 0.156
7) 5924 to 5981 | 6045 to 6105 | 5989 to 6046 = 0.023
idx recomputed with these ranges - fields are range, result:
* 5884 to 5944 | 22.2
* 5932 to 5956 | 34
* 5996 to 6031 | 33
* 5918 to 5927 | 34.9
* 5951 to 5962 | 33.7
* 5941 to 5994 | 32.7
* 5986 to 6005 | 33.4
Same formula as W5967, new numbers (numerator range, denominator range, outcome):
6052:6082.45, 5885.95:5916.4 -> 1.22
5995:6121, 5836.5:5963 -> 1.11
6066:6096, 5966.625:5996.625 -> 1.06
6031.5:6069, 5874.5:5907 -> 1.27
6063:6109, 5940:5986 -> 1.07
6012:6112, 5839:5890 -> 1.12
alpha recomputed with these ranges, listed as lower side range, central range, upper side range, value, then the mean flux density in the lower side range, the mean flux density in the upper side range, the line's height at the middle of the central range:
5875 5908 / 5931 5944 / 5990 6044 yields -1.4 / 30.6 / 35.2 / 32.3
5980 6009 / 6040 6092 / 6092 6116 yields -0.6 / 34.4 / 36.5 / 35.8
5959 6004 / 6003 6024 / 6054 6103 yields 0.5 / 35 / 36.1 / 35.4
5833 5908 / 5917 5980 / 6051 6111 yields -2.3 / 33.3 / 36.2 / 34.4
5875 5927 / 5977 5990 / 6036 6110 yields 0.2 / 32.6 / 36.3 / 34.4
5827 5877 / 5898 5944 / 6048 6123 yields 0.2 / 35.5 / 36.4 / 35.7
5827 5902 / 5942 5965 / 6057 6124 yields -0.7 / 33.3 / 36.4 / 34.5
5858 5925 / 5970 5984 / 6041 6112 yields 0.0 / 33.2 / 36.3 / 34.6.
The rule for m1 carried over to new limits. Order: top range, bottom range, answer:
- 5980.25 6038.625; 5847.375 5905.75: 1.12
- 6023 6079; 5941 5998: 1.06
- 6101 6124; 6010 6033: 1.08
